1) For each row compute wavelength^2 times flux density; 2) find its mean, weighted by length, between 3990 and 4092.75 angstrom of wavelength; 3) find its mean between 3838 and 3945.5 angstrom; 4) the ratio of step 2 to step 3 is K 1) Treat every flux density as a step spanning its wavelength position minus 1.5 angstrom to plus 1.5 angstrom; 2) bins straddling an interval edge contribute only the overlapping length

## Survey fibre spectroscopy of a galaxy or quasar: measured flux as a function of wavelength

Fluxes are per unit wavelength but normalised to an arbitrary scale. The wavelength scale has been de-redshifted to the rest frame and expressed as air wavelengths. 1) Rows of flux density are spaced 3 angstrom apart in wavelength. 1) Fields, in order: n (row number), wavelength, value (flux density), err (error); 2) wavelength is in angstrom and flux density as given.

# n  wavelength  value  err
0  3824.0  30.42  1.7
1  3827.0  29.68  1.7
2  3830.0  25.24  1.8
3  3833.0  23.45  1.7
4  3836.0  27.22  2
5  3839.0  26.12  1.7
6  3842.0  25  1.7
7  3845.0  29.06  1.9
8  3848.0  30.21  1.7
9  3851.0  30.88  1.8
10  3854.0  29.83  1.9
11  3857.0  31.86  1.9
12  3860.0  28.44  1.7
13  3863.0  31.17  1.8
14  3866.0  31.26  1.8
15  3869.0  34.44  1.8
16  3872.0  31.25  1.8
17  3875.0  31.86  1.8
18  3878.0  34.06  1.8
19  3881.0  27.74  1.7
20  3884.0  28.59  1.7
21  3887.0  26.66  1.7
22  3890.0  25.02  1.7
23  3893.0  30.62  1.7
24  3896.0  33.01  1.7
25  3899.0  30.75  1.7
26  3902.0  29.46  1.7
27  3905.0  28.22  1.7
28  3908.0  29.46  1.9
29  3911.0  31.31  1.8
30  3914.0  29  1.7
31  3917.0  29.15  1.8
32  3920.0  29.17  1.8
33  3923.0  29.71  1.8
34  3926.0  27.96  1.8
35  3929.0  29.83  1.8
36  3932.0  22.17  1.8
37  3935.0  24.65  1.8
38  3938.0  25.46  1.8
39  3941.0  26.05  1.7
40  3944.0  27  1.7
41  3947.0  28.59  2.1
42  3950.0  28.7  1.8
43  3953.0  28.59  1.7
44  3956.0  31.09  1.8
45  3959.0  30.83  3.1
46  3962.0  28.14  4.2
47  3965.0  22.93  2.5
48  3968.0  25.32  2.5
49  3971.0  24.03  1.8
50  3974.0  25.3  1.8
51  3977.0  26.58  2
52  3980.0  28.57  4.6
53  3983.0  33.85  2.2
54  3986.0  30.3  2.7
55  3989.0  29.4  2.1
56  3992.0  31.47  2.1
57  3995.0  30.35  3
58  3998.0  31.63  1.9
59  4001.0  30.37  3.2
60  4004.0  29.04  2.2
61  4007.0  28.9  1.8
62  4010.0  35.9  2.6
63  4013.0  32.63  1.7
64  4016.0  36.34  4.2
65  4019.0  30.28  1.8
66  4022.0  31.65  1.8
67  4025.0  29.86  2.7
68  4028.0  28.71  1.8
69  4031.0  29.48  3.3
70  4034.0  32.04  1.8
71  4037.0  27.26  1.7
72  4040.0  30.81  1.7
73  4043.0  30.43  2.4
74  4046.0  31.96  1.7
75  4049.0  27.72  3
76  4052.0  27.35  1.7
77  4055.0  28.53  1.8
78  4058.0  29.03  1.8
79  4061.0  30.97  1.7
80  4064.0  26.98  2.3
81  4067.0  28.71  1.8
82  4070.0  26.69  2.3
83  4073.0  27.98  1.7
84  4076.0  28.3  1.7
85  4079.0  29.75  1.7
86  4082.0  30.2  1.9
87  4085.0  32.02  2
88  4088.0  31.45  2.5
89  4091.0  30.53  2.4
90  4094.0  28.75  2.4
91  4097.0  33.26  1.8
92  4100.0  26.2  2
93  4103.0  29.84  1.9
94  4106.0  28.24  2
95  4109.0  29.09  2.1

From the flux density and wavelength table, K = 1.12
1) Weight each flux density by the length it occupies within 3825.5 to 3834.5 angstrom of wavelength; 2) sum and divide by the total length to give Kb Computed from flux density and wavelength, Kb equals 26.1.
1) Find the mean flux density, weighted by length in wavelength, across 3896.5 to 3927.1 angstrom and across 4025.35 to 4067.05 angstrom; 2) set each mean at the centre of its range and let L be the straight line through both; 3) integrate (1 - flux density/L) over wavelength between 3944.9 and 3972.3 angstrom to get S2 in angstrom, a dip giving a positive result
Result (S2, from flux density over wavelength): 1.7 angstrom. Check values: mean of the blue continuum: 29.6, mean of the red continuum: 29.3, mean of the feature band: 27.6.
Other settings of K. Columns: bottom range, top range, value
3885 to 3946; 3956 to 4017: 1.09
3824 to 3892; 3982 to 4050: 1.15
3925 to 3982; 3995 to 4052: 1.18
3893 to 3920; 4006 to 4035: 1.12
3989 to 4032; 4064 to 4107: 0.98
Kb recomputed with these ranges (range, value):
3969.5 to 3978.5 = 25.3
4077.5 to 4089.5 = 30.9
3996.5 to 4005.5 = 30.3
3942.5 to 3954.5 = 28.2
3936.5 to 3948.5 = 26.8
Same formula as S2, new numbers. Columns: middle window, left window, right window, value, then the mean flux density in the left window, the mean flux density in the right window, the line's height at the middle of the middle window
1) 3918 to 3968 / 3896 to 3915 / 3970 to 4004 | 3.7 angstrom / 30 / 29.3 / 29.7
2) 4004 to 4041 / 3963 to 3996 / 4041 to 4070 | -3.3 angstrom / 28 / 29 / 28.5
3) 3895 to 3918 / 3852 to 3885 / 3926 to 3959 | -0.7 angstrom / 31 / 27.4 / 29.2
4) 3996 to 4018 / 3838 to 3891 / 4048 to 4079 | -2.6 angstrom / 29.7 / 28.3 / 28.7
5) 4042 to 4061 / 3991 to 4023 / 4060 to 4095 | 0.6 angstrom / 31.7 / 29.3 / 30.2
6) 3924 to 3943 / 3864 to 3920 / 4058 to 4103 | 2.4 angstrom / 30.1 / 29.4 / 29.9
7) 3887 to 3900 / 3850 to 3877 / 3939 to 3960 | 0.4 angstrom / 31.3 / 28.6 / 30.3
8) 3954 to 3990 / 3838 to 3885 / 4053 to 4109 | 2.1 angstrom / 30.2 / 29.3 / 29.7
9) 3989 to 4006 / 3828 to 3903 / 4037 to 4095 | -0.6 angstrom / 29.3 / 29.3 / 29.3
